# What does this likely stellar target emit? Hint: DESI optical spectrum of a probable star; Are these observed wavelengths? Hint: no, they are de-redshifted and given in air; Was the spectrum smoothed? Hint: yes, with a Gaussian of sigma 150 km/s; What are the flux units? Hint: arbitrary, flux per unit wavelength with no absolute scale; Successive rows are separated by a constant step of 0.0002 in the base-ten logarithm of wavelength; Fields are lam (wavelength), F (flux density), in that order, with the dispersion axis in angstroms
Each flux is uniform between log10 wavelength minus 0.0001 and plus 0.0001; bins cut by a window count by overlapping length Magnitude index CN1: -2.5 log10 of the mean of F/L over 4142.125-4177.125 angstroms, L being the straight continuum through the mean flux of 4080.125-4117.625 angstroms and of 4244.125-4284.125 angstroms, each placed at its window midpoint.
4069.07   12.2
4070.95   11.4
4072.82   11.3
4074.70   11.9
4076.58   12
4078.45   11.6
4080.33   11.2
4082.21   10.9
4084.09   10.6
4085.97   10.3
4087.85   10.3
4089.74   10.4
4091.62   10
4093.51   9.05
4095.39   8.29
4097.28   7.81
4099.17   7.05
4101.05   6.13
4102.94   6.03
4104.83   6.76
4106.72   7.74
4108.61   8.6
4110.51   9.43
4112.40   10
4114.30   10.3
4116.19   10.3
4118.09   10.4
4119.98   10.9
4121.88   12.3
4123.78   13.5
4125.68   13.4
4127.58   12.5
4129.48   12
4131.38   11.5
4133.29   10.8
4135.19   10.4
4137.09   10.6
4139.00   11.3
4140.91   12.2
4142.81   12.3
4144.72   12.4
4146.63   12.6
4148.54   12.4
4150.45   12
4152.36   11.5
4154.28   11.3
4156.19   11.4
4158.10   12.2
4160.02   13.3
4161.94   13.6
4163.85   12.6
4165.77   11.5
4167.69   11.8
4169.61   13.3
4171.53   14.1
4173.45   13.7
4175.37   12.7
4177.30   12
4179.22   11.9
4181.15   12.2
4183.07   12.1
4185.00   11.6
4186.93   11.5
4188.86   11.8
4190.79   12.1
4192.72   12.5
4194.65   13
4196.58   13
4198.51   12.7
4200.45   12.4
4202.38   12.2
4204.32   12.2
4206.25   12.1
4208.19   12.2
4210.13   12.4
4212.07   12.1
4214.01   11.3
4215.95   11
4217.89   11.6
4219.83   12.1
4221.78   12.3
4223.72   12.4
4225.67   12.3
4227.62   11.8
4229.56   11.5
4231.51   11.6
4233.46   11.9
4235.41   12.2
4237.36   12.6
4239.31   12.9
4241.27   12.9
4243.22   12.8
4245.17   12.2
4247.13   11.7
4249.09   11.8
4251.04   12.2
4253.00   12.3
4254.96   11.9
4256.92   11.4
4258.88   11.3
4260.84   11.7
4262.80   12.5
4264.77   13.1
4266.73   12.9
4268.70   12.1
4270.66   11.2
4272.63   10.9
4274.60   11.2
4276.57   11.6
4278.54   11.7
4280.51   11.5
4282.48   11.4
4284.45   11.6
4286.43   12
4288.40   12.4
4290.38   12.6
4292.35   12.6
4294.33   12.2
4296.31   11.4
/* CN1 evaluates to -0.23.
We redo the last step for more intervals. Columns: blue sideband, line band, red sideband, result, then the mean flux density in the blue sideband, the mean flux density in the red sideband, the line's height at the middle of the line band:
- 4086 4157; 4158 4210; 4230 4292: -0.12 mag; 10.4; 12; 11.1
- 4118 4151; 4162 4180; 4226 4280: -0.07 mag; 11.9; 12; 11.9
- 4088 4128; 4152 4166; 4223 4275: -0.17 mag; 9.54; 12.1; 10.5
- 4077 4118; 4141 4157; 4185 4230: -0.14 mag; 9.24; 12.1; 10.6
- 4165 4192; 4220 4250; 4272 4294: -0.01 mag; 12.3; 11.8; 12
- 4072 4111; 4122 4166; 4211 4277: -0.17 mag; 9.39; 12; 10.3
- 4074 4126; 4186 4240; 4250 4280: -0.08 mag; 9.85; 11.9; 11.2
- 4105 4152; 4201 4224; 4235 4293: -0.03 mag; 11.2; 12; 11.7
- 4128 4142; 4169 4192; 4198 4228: -0.06 mag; 11.3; 12.1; 11.8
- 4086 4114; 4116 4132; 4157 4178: -0.19 mag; 8.5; 12.8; 10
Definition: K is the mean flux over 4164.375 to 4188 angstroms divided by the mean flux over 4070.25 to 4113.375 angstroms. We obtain 1.3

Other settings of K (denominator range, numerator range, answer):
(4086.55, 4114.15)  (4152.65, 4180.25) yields 1.47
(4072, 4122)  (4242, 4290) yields 1.24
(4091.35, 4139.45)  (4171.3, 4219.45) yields 1.24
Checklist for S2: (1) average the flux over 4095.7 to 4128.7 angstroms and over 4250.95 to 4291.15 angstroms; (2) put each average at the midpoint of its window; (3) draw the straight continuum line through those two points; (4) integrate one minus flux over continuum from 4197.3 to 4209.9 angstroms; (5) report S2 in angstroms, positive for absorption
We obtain -1.64 angstroms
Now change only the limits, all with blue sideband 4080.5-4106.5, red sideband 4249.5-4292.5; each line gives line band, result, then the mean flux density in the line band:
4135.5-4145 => -1.99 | 11.6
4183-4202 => -3.16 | 12.3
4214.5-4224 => -0.71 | 11.8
